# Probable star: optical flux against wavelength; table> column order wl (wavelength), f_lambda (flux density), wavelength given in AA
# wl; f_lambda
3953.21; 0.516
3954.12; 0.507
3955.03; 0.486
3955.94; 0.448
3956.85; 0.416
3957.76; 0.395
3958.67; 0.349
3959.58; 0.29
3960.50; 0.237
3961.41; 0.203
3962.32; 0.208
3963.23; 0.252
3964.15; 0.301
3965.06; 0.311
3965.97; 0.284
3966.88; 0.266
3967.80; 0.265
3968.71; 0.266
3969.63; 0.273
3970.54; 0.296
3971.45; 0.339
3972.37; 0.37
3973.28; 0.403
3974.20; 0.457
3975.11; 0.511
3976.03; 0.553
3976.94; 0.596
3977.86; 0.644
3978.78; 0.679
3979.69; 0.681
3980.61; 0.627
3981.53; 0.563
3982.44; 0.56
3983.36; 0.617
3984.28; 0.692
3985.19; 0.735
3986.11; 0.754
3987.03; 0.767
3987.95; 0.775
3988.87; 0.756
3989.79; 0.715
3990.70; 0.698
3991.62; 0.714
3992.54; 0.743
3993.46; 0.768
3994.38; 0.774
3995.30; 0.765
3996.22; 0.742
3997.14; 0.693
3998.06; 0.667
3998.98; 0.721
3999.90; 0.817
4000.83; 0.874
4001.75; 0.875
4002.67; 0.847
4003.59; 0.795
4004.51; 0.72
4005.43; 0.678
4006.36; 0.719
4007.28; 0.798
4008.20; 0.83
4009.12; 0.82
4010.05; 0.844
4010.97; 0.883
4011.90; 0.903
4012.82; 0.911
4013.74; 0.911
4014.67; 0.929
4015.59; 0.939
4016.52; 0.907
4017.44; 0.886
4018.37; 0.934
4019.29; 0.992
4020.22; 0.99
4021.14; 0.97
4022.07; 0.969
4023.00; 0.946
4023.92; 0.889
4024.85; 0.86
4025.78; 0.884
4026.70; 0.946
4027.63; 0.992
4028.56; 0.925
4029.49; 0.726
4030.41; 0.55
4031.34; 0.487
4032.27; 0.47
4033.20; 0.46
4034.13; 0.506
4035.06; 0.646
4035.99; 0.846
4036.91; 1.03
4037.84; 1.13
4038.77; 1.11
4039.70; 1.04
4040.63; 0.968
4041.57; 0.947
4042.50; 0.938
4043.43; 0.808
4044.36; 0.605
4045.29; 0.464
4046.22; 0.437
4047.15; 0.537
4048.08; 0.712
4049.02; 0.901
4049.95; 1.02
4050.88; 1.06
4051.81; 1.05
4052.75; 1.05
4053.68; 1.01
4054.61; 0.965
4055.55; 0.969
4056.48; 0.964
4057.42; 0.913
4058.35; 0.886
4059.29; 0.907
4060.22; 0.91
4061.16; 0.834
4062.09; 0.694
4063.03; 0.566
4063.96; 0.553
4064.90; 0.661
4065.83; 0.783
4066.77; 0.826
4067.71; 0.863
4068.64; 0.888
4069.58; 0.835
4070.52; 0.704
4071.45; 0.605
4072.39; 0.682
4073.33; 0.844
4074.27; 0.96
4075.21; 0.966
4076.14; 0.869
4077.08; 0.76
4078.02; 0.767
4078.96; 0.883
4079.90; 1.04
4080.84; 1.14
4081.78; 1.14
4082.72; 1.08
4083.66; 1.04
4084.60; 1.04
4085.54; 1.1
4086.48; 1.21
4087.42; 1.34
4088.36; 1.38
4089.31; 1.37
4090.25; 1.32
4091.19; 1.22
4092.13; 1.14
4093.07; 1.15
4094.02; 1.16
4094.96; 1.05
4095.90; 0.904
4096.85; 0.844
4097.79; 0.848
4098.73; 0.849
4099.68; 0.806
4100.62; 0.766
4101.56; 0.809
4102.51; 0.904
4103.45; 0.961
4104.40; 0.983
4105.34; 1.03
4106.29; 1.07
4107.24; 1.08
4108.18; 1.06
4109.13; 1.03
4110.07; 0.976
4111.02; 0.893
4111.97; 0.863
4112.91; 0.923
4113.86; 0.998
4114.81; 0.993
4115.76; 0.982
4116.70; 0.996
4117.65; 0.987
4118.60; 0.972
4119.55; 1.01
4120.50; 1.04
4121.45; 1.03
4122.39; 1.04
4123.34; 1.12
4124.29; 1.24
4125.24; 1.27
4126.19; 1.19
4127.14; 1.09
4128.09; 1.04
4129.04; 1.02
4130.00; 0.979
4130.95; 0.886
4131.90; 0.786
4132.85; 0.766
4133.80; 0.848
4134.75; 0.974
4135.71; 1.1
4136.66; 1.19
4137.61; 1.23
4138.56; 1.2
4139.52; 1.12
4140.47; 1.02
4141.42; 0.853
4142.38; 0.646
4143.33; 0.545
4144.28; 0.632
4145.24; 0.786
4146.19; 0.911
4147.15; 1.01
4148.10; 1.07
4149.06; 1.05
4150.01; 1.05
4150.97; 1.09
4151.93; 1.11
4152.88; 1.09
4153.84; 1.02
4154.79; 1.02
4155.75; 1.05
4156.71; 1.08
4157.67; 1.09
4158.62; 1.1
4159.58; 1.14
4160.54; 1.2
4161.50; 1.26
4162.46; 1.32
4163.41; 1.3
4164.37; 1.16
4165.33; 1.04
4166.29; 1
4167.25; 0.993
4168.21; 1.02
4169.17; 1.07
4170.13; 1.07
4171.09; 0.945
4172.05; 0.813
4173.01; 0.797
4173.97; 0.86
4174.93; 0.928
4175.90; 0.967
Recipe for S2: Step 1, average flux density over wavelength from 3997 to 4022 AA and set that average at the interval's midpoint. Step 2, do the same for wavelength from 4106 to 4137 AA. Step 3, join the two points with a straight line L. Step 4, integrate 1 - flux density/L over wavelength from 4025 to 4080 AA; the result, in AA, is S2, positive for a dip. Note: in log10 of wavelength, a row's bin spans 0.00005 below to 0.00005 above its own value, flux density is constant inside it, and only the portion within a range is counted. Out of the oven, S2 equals 5.7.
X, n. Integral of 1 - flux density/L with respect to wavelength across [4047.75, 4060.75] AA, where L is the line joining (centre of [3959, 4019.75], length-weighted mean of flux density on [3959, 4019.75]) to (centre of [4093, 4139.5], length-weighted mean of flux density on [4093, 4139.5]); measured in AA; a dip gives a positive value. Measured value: -2.0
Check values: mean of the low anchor 0.642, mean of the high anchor 0.999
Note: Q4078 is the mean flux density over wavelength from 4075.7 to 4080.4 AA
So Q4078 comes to 0.865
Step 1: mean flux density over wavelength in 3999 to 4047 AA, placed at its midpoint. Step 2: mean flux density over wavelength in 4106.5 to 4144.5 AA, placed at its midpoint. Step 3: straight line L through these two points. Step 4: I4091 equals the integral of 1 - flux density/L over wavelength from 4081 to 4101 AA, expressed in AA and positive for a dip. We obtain -3.2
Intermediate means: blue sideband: 0.827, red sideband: 0.993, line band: 1.09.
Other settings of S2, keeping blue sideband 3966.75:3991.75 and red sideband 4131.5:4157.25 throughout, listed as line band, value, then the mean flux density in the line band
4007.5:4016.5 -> -3.4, 0.884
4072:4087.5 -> -3.3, 0.985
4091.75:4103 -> -1.1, 0.934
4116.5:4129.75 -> -2.2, 1.07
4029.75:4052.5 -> -2.1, 0.782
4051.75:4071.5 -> -1.9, 0.838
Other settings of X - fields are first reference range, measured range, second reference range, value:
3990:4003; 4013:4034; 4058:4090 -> -0.62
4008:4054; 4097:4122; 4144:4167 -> 0.85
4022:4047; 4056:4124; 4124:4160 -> -3.95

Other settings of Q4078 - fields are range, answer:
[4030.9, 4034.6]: 0.48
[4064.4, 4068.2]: 0.783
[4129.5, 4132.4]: 0.882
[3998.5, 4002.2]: 0.819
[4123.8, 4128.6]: 1.16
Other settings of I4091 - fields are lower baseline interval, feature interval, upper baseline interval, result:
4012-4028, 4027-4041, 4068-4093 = 2.3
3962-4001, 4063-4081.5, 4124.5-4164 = 0.2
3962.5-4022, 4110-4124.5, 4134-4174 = -0.8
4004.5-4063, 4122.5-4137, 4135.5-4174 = -0.6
